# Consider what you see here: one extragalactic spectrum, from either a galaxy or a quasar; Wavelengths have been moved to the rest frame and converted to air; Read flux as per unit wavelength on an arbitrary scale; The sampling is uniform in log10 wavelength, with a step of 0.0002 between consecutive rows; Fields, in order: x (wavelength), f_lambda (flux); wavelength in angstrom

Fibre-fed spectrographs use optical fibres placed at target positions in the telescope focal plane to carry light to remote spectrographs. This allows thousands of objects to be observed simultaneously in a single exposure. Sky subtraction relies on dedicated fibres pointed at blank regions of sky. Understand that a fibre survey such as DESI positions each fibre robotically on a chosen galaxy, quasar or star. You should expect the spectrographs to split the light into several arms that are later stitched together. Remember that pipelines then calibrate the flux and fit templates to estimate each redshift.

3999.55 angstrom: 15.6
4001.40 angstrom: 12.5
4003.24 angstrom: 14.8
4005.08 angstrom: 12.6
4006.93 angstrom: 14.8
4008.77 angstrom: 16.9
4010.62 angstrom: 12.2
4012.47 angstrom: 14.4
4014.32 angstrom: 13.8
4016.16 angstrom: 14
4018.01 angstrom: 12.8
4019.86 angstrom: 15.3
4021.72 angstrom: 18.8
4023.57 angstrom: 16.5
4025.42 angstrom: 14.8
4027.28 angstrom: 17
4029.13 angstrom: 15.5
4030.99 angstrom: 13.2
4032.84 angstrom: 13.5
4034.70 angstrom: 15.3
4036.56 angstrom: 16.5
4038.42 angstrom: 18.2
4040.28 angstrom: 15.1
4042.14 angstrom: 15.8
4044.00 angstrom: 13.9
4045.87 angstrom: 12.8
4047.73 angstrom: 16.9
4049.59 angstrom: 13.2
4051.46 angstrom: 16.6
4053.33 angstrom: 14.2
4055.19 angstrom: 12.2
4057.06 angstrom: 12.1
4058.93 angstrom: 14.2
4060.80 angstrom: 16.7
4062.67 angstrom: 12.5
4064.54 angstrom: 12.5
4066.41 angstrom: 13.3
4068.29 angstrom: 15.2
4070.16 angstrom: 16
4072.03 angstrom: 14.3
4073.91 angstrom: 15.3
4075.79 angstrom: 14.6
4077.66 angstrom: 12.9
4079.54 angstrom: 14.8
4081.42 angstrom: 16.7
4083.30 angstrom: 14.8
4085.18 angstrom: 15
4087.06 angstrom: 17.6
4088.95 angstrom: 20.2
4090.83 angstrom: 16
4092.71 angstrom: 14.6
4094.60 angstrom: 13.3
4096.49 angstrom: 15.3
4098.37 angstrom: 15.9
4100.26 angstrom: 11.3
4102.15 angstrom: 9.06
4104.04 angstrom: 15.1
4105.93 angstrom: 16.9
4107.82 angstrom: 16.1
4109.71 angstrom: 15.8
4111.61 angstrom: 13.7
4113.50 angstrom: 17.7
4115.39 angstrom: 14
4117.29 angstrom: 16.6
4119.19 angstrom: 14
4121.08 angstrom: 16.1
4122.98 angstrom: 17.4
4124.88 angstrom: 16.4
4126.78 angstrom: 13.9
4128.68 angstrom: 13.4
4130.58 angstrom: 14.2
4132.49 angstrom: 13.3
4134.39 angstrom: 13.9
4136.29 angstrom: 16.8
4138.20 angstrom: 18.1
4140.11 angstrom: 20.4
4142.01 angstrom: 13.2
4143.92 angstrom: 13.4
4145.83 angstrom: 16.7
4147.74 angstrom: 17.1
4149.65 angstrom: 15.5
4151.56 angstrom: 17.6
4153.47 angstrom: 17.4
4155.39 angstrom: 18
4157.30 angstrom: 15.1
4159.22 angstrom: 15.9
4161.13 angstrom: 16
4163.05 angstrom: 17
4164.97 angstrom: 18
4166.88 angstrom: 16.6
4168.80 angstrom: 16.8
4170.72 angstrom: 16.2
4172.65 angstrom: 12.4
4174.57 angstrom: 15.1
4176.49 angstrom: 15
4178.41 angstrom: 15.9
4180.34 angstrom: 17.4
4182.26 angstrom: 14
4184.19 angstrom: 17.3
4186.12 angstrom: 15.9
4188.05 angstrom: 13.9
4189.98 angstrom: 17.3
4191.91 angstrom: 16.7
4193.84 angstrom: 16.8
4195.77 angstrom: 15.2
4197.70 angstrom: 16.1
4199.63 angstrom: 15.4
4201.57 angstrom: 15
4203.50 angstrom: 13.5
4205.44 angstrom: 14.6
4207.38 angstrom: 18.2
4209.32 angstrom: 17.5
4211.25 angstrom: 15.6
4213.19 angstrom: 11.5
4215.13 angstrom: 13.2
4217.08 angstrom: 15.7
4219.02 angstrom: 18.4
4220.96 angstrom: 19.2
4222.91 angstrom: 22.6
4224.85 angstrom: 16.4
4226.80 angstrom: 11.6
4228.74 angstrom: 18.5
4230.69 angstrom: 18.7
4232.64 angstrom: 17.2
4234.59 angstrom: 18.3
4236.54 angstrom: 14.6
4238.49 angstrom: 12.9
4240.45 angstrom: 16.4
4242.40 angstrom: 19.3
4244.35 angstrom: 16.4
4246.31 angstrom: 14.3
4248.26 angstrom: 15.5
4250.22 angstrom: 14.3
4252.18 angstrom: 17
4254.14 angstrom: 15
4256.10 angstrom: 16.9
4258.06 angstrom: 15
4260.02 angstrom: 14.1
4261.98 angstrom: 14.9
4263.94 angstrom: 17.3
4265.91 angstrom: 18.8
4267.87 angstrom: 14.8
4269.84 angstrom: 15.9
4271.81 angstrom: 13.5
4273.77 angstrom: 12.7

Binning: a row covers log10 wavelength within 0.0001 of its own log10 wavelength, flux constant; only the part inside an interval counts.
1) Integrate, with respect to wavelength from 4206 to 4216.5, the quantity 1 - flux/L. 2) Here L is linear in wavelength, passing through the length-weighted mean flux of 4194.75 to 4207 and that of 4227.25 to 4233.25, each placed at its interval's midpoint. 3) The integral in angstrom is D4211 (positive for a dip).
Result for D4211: 0.5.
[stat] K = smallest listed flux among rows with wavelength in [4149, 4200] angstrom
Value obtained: 12.4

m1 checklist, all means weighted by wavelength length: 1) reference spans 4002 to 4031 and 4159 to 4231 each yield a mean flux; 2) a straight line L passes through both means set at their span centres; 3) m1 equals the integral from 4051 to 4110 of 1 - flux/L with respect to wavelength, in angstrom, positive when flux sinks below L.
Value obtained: 2.3 angstrom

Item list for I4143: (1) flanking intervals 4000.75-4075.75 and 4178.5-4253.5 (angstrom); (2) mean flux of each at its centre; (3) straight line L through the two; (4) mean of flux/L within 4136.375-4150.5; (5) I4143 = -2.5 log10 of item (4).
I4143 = -0.06 mag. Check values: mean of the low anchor 14.7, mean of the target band 16.4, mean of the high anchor 16.1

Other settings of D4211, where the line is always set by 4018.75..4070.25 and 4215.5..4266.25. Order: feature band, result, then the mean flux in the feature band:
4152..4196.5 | -0.5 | 16.1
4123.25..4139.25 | 0.5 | 15.1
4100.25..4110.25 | 0.7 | 14.2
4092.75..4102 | 1.0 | 13.6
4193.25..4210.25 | 0.4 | 15.8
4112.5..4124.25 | -0.4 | 16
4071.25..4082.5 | 0.3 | 14.8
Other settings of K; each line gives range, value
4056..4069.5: 12.1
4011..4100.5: 11.3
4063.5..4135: 9.06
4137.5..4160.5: 13.2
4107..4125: 13.7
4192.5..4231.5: 11.5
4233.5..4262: 12.9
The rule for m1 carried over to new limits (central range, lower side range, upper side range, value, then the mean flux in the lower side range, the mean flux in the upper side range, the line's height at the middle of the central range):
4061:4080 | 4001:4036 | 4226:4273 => 1.0 angstrom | 14.7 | 15.9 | 15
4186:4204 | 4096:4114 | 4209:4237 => 0.6 angstrom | 14.6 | 16.6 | 16.1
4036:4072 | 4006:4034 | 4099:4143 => 0.9 angstrom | 14.9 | 15.1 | 15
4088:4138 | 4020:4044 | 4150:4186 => 2.9 angstrom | 15.8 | 16.2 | 16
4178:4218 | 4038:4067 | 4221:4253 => 1.3 angstrom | 14.3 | 16.6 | 16.1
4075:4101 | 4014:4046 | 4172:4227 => 0.3 angstrom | 15.2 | 15.9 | 15.4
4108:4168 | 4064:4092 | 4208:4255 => -0.9 angstrom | 15.3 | 16.3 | 15.7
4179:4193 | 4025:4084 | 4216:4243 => 0.4 angstrom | 14.7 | 17.1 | 16.5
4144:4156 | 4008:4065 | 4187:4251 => -0.9 angstrom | 14.8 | 16.1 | 15.6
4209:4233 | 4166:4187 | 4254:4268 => -1.1 angstrom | 15.7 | 16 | 15.8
